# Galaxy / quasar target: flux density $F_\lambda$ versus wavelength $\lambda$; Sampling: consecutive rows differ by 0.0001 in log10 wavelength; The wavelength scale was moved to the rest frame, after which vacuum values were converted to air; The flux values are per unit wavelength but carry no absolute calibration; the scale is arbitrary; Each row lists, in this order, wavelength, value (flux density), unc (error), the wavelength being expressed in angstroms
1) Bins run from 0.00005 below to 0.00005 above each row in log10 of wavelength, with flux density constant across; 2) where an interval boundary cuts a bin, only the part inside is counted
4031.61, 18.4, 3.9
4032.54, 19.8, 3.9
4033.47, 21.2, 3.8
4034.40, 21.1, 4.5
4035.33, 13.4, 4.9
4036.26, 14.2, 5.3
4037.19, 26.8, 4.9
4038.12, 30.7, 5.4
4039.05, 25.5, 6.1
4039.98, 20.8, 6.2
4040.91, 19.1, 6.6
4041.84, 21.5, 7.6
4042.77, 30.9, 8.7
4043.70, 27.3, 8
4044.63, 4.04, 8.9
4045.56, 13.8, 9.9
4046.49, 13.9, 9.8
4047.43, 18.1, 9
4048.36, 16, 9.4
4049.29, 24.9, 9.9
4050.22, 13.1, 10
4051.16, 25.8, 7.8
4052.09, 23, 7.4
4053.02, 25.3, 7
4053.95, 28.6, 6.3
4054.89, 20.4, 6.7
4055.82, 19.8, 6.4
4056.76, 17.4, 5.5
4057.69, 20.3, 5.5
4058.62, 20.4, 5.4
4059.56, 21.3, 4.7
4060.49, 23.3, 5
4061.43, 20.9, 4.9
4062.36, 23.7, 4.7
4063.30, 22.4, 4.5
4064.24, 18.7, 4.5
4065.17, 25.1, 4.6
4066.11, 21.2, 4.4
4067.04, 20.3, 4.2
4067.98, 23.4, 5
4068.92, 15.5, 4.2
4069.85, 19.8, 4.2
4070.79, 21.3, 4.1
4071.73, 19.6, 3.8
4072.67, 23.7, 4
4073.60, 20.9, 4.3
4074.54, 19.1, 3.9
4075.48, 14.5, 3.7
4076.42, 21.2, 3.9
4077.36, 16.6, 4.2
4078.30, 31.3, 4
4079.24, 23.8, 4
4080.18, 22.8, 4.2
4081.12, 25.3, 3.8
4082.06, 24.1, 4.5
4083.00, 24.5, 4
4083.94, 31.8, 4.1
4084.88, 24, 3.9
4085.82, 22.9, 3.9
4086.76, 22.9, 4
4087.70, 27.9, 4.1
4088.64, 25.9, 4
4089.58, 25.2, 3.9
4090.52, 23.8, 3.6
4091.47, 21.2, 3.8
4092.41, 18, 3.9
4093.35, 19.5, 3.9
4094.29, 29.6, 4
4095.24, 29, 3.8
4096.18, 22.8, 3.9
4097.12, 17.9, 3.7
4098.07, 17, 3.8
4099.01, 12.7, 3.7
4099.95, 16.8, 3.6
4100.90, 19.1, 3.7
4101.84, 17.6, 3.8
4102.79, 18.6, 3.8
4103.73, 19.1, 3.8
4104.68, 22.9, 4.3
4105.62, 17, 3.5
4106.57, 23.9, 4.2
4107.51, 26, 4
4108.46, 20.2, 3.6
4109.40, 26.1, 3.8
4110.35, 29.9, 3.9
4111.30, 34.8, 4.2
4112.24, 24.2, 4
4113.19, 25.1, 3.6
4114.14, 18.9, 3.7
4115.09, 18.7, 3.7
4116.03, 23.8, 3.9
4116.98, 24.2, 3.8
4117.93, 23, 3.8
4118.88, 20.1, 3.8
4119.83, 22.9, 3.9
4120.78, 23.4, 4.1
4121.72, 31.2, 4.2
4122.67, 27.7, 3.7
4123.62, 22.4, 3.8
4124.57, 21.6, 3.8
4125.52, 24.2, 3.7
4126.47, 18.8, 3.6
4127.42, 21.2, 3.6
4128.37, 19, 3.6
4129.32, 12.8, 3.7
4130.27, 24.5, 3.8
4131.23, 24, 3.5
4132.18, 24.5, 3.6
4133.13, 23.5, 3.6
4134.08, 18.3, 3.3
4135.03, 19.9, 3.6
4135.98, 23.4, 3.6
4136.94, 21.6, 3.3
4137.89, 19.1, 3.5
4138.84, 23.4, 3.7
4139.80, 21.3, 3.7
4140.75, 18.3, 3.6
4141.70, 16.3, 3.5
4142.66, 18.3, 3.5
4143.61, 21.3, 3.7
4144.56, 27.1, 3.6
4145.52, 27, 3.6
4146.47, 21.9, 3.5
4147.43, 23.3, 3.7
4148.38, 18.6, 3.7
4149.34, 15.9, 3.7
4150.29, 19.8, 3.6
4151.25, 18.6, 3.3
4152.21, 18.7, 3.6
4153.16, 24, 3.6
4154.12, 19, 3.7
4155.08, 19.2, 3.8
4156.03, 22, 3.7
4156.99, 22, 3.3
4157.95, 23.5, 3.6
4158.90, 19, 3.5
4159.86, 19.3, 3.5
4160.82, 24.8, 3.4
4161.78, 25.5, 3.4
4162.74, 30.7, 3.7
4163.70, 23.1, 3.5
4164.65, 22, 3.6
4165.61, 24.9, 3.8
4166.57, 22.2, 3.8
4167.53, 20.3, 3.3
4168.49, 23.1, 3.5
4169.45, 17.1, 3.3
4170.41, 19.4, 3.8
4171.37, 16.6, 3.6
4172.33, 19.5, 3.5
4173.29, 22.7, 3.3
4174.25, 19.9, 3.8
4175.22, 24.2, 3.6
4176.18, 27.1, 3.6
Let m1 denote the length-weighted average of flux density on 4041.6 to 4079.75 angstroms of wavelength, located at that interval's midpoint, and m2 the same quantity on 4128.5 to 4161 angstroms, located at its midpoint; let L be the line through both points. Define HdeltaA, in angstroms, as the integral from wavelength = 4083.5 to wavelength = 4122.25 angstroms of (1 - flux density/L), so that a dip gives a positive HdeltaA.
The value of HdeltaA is -3.8 angstroms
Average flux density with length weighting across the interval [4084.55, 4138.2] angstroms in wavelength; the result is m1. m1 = 22.4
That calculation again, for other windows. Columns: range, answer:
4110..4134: 23.3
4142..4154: 21.1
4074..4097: 23.6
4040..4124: 22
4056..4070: 20.9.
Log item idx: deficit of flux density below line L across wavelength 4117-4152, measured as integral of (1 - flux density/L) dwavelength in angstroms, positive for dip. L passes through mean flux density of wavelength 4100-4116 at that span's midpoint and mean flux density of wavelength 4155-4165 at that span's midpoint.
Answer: 1.7 angstroms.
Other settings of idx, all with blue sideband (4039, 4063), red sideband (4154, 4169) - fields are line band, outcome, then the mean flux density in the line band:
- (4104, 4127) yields -2.0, 23.7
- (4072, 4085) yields -1.2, 23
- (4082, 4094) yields -1.5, 24.1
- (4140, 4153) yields 1.1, 20.5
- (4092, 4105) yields 0.9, 20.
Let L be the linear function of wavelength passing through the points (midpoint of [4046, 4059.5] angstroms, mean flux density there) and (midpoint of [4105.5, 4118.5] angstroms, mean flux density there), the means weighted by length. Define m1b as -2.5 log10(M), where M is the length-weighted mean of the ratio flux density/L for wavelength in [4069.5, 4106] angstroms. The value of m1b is 0.04 mag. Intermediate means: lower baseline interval 20.5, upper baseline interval 24.1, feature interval 21.9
